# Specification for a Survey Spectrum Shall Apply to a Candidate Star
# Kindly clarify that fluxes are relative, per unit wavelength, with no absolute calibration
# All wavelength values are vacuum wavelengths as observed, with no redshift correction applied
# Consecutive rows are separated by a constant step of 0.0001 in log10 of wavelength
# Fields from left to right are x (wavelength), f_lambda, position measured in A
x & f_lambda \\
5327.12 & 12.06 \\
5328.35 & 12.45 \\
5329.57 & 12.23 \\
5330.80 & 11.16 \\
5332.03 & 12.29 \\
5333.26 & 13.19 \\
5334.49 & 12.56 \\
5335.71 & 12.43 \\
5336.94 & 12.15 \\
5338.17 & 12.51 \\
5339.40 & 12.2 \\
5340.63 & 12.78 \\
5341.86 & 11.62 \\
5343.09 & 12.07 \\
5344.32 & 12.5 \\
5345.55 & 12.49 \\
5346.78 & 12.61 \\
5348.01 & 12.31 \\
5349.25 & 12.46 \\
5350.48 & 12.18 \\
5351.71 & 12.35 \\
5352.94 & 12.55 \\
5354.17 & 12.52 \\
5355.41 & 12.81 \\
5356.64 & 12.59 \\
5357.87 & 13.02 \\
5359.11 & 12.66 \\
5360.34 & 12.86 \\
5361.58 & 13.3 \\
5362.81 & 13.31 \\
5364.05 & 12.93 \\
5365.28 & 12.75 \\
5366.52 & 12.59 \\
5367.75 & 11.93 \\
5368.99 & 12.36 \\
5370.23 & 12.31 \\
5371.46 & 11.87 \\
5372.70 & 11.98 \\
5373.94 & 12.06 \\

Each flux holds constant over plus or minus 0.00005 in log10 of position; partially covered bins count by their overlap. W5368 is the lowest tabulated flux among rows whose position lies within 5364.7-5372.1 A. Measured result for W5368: 11.87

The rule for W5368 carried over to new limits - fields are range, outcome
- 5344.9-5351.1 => 12.18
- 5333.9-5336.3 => 12.43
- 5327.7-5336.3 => 11.16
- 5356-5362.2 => 12.59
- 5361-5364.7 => 12.93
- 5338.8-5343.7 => 11.62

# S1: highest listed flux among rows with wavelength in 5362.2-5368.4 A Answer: 13.31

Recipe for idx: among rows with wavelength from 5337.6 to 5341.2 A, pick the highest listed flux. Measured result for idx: 12.78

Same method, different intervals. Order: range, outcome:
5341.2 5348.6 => 12.61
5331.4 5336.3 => 13.19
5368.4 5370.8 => 12.36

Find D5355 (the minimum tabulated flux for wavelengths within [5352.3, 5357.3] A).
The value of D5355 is 12.52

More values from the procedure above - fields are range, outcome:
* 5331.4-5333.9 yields 12.29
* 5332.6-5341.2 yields 12.15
